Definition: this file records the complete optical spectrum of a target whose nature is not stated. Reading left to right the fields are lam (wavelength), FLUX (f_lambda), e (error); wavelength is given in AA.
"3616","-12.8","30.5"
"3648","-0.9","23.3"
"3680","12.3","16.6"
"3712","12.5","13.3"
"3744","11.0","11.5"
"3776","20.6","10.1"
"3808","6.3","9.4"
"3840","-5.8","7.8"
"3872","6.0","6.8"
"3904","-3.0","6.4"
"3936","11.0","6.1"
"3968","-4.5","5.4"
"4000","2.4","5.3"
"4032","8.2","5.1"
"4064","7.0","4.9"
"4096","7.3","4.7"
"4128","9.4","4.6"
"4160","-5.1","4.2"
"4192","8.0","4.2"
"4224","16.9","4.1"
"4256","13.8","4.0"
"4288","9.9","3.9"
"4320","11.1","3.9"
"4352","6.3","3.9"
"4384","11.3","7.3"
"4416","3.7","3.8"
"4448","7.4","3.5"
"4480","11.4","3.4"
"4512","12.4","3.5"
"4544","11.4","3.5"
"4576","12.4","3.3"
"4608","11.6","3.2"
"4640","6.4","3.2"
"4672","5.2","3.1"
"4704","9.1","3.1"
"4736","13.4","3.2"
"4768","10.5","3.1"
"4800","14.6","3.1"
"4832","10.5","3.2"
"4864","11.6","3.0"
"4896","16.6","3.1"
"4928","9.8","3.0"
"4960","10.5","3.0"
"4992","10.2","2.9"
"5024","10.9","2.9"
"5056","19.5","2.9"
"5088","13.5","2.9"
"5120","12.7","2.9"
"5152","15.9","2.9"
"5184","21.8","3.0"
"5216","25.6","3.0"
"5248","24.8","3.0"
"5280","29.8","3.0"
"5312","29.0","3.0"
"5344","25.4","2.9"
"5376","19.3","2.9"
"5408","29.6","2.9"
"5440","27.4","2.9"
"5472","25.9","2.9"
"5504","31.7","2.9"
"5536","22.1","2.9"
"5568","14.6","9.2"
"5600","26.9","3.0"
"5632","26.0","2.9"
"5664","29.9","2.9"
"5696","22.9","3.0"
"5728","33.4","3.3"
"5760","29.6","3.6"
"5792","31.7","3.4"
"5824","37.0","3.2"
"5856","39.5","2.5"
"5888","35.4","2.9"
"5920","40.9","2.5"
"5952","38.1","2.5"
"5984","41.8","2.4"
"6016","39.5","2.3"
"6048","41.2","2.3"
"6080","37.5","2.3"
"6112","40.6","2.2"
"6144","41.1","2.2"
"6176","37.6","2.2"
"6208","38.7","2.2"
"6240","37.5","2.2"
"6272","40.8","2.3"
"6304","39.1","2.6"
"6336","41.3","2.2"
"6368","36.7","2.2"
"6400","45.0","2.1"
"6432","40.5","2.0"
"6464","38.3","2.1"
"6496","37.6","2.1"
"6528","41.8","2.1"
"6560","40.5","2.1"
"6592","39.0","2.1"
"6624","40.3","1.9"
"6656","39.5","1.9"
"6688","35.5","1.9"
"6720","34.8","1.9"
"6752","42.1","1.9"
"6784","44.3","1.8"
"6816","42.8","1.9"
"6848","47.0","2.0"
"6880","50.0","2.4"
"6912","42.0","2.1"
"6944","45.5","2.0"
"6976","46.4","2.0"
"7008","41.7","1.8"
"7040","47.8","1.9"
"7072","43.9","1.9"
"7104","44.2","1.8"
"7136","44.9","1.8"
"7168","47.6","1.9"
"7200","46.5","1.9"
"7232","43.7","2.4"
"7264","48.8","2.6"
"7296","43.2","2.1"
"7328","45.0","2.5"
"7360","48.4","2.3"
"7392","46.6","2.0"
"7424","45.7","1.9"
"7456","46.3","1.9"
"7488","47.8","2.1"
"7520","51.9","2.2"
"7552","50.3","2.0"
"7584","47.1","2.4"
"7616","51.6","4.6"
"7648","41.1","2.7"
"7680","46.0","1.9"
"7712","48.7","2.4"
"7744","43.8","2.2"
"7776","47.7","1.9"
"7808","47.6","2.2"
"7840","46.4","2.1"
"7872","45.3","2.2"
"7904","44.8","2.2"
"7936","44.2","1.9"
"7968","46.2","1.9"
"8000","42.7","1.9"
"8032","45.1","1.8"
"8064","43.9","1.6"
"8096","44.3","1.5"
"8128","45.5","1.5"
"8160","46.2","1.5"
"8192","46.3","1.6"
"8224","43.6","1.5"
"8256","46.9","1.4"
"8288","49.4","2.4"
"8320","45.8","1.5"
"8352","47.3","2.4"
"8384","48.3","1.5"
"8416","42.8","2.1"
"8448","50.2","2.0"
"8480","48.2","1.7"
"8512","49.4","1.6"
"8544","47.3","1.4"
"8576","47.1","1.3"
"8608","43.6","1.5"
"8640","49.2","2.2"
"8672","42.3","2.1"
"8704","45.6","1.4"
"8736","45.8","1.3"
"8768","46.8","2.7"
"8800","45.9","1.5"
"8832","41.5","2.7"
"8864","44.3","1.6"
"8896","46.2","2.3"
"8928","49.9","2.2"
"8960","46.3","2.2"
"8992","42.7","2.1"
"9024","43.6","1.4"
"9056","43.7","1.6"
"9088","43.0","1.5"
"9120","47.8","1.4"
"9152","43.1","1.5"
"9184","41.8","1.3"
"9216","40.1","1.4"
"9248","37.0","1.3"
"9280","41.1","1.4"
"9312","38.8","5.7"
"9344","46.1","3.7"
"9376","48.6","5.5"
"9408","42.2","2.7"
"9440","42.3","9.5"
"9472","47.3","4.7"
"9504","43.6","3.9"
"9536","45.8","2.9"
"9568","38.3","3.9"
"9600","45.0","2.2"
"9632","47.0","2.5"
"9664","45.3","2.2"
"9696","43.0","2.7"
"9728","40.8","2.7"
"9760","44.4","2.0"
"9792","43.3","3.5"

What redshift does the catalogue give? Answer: 0.29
